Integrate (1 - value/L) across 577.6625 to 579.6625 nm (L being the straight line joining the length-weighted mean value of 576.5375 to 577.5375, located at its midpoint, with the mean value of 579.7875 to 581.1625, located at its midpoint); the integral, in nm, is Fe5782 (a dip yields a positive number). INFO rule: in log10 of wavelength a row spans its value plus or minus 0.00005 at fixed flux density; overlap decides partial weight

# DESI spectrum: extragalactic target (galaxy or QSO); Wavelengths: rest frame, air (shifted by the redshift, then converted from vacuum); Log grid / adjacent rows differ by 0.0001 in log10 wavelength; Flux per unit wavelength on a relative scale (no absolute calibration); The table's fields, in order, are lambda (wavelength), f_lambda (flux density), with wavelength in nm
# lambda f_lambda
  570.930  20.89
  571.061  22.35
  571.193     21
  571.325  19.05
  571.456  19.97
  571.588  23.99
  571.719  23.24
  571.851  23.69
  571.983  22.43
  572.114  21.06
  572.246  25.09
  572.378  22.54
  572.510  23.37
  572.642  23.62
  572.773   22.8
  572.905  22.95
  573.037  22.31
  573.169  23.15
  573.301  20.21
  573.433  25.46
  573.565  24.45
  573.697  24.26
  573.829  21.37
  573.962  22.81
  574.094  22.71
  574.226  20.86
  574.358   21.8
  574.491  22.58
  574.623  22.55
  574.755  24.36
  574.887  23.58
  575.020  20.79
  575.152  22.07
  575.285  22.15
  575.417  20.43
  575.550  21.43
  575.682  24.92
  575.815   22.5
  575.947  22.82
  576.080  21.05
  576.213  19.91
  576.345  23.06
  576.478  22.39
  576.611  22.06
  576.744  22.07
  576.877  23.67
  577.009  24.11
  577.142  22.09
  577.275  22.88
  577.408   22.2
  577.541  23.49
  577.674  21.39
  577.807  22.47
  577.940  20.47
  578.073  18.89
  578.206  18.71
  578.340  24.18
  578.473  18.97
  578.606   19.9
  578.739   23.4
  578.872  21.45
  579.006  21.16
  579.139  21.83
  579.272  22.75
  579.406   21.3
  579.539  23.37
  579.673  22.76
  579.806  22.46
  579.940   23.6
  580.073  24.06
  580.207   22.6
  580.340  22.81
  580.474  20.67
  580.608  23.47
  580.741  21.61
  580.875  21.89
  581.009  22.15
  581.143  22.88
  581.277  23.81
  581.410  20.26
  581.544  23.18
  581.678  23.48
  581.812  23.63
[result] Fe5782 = 0.11 nm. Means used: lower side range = 22.8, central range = 21.4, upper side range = 22.5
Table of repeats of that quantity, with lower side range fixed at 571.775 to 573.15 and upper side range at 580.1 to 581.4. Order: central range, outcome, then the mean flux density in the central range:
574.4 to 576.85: 0.05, 22.3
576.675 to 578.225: 0.05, 22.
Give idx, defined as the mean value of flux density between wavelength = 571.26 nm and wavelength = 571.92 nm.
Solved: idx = 22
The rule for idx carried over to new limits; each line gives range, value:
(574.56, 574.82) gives 23.5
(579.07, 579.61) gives 22.3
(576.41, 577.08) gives 22.8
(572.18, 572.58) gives 23.6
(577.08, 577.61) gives 22.7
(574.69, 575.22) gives 22.7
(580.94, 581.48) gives 22.3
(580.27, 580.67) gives 22.3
